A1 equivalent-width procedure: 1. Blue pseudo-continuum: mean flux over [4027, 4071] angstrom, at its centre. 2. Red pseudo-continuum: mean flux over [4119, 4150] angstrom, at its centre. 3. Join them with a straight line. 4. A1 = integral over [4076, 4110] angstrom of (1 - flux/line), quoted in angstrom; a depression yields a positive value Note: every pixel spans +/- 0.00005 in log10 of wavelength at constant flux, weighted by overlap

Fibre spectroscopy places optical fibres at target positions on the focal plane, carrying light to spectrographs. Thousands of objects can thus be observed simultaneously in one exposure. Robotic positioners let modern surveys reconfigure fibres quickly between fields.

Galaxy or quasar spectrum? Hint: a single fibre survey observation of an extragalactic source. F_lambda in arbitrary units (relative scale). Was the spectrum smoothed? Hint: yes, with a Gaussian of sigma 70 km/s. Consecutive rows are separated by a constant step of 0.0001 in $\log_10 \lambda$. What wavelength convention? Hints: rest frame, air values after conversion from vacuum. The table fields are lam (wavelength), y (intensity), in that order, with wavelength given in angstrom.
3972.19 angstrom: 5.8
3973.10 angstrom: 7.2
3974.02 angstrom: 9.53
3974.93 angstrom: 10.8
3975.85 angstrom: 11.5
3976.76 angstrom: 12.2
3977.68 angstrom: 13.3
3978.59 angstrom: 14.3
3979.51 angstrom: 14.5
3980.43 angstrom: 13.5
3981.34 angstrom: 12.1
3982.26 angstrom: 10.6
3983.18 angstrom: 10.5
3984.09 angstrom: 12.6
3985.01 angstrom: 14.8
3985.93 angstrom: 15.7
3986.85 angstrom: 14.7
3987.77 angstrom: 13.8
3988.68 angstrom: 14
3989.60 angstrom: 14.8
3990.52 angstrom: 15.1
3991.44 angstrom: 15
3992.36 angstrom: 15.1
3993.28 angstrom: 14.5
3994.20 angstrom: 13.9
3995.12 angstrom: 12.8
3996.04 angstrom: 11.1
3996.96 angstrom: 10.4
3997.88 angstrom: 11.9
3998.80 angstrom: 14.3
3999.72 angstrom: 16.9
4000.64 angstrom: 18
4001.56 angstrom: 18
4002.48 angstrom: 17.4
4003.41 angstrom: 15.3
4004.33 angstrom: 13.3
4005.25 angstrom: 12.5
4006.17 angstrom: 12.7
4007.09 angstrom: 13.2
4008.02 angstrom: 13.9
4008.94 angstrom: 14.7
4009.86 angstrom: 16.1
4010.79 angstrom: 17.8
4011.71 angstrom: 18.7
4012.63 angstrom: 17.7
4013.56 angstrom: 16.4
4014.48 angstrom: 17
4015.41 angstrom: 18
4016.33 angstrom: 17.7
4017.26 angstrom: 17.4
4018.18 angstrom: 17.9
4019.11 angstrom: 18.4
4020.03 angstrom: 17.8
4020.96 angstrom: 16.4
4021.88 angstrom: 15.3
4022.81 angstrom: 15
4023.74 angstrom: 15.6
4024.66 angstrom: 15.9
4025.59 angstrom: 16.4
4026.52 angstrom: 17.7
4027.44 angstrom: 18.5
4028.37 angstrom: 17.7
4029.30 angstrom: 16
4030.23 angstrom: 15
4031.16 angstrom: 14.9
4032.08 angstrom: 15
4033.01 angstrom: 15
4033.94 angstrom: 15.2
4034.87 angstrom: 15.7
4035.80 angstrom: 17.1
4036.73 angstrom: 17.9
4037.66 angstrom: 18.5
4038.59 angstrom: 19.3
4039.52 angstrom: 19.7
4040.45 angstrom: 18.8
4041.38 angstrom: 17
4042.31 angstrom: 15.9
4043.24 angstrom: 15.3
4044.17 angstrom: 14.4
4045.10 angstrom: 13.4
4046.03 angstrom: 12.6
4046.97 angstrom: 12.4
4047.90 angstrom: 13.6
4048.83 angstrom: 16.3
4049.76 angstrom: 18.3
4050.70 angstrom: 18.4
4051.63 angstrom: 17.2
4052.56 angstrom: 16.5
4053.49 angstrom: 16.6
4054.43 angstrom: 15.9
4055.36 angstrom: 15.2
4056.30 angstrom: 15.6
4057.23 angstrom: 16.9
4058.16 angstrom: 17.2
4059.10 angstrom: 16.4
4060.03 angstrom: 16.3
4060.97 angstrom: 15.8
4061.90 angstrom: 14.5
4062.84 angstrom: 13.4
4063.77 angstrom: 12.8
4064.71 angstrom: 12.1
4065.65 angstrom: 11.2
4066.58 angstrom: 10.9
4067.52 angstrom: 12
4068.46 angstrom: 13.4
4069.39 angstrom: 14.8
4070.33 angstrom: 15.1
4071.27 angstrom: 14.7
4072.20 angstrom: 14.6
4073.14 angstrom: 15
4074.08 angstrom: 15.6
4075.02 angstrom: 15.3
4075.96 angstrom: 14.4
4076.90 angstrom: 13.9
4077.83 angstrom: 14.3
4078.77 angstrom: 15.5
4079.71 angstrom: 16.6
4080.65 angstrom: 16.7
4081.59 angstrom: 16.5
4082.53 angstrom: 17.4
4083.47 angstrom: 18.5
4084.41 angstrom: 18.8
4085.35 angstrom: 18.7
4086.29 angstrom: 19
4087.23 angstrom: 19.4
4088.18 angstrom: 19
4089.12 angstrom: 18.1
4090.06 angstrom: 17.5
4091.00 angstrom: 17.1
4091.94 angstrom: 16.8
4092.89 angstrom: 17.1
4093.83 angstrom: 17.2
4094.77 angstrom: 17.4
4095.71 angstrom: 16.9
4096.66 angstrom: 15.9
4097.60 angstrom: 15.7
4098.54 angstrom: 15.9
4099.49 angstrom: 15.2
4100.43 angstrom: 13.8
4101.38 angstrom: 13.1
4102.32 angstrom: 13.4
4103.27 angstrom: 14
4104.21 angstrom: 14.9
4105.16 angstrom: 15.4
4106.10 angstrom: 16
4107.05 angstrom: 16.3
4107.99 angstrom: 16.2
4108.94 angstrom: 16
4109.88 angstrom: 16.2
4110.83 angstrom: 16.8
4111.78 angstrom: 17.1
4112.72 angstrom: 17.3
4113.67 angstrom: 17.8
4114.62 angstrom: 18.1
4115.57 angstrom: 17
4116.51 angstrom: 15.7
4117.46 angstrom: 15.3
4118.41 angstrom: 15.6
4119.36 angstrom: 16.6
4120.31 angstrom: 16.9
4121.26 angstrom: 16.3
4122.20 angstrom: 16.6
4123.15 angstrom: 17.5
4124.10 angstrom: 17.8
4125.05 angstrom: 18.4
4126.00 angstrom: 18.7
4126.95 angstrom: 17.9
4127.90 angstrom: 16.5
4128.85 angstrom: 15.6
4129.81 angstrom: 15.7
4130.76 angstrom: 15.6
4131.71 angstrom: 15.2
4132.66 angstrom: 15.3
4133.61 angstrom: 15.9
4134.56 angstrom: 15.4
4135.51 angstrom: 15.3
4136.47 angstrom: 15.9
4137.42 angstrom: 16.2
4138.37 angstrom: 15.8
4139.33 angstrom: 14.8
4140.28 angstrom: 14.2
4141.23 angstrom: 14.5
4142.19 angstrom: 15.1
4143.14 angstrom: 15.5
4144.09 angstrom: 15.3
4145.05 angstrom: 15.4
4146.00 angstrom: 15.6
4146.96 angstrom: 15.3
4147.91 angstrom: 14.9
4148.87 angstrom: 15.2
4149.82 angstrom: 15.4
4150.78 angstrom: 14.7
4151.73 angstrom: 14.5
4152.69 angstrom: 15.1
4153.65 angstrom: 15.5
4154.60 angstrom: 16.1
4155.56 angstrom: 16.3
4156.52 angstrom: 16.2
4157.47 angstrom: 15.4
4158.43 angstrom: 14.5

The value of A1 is -1.3 angstrom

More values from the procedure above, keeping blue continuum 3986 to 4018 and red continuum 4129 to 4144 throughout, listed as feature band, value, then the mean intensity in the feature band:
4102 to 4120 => -0.94 angstrom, 16.1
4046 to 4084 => 0.21 angstrom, 15.2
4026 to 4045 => -1.82 angstrom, 16.7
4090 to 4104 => -0.39 angstrom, 15.7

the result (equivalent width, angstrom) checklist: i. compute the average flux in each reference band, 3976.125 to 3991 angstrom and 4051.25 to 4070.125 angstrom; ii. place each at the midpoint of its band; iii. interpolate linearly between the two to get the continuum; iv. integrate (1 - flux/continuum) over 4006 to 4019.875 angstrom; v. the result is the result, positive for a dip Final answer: -2.62 angstrom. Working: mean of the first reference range 13.5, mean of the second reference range 14.7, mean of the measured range 16.6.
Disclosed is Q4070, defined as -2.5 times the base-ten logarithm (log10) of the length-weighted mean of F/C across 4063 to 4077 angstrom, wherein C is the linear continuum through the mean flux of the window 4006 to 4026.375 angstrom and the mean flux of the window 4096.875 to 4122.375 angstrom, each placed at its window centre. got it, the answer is 0.18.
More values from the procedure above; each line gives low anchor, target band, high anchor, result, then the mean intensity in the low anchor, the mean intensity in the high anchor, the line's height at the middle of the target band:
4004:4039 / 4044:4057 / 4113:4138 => 0.058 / 16.3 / 16.5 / 16.4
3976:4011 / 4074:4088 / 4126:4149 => -0.124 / 14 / 15.6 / 15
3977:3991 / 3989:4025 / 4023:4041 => -0.023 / 13.6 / 16.8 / 15.1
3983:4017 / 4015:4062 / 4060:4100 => -0.074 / 14.9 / 15.7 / 15.3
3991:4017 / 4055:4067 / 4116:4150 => 0.073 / 15.2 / 15.9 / 15.5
